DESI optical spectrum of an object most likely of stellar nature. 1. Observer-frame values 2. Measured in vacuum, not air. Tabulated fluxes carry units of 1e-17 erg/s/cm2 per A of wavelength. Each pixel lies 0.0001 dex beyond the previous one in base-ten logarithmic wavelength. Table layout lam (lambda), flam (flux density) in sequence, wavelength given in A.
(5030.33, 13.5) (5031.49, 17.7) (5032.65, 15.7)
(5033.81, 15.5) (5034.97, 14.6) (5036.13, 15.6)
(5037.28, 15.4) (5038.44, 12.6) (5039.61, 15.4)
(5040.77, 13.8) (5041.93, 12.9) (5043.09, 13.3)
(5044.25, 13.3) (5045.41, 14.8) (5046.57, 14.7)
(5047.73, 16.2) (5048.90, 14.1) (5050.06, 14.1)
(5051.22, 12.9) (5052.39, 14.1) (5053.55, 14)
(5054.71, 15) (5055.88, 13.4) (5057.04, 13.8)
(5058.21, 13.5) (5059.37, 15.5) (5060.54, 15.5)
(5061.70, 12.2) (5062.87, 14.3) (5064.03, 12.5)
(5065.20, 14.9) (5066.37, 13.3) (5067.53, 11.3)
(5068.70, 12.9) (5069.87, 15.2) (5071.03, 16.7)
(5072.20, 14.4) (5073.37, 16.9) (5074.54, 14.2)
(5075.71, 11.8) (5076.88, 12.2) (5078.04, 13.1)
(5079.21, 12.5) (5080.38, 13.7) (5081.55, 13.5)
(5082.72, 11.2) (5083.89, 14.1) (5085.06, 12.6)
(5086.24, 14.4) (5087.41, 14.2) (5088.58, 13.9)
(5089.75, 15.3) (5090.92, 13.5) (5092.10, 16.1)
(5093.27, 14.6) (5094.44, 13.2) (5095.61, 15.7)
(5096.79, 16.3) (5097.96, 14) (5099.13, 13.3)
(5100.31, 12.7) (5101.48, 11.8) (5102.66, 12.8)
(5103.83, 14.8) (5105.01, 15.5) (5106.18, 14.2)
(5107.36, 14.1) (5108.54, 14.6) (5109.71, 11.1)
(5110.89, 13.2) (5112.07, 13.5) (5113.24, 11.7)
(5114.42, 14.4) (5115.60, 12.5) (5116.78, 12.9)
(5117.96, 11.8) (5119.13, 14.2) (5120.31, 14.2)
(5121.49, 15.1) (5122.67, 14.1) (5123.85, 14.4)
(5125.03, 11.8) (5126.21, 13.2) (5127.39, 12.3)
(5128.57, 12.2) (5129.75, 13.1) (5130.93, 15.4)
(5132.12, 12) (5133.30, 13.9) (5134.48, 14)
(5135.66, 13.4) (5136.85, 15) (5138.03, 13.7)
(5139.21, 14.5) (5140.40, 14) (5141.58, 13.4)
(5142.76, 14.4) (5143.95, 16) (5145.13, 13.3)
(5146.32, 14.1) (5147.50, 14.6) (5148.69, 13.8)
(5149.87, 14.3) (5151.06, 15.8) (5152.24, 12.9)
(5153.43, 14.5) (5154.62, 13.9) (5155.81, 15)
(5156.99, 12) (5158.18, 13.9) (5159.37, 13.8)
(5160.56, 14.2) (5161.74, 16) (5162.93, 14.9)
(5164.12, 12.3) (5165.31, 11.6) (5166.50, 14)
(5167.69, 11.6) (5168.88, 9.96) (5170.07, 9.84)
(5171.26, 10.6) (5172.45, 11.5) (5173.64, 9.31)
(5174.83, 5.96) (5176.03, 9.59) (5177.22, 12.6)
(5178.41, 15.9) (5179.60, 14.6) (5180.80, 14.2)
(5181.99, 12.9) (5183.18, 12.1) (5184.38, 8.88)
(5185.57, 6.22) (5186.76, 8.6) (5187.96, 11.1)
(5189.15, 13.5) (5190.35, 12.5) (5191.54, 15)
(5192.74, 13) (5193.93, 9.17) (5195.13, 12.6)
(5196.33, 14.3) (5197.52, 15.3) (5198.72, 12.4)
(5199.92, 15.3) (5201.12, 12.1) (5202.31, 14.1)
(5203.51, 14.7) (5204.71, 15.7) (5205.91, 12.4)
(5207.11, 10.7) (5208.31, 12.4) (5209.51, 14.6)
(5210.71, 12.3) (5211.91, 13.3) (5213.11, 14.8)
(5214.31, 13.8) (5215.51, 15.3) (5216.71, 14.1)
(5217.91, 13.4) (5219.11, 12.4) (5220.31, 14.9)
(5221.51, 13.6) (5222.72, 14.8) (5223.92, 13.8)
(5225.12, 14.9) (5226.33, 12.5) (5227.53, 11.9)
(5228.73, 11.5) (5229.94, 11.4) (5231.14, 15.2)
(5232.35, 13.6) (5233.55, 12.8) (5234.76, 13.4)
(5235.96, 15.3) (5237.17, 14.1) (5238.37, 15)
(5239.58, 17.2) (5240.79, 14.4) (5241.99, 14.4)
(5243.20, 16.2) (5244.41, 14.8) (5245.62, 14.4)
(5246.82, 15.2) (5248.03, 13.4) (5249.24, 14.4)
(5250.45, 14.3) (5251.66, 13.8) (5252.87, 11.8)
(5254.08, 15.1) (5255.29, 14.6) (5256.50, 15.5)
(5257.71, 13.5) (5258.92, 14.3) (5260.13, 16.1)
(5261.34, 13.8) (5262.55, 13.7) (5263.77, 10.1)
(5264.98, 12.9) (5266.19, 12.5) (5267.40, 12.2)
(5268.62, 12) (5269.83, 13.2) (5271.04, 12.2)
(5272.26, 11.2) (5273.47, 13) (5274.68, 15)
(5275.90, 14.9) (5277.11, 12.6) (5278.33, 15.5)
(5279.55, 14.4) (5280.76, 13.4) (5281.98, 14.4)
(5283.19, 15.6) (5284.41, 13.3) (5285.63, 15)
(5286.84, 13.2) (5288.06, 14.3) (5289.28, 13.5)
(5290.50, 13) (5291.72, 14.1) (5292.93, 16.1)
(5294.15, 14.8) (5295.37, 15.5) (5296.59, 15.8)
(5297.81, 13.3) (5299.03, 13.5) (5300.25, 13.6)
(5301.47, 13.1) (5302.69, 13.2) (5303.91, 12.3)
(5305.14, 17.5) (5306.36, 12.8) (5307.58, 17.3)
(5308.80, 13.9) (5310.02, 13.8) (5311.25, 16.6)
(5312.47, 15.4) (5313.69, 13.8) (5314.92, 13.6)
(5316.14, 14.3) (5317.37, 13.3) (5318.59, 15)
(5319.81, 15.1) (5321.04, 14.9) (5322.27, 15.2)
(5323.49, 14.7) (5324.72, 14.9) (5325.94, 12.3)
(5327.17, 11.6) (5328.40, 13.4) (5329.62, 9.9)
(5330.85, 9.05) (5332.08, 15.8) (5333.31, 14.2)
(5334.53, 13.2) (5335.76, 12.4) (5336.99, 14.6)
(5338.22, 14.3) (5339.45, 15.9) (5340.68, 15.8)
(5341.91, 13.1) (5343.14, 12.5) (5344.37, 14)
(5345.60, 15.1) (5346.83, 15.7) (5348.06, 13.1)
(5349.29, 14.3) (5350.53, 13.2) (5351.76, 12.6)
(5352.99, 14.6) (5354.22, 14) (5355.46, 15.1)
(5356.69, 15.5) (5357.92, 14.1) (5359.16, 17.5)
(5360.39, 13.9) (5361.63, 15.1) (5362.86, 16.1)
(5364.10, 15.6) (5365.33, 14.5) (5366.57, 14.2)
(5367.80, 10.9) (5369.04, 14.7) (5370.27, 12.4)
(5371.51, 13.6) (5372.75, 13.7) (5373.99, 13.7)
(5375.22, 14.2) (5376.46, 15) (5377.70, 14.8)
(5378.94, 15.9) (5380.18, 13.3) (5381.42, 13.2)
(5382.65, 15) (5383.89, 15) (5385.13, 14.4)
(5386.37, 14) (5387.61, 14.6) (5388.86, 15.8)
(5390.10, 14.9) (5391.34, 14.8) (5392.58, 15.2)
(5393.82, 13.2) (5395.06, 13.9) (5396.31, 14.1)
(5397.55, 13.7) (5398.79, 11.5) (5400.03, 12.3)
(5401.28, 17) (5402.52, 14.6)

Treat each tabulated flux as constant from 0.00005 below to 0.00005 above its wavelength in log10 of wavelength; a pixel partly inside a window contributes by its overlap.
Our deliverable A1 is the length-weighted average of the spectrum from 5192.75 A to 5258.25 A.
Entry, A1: 13.8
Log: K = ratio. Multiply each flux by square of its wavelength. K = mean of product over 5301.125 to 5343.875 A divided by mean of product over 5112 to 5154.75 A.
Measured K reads 1.09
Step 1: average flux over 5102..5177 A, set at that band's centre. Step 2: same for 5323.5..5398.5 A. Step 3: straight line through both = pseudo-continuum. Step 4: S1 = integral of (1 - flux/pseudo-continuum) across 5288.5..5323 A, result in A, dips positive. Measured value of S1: -1.4 A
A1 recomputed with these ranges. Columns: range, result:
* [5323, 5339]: 13.1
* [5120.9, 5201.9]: 13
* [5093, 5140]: 13.6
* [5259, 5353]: 13.9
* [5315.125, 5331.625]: 13.4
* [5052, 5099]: 14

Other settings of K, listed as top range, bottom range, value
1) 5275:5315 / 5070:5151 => 1.12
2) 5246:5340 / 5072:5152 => 1.08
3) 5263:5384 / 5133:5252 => 1.10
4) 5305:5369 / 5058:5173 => 1.13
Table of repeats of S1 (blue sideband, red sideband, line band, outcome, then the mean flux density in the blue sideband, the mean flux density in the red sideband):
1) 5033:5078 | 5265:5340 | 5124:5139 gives 0.7 A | 14.1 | 13.9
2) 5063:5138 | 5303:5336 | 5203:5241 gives 0.2 A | 13.7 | 13.9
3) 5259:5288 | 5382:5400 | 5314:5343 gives 0.2 A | 13.5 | 14.2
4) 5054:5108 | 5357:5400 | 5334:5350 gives 0.1 A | 13.9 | 14.3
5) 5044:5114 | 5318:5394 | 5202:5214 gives 0.5 A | 13.9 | 14.2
